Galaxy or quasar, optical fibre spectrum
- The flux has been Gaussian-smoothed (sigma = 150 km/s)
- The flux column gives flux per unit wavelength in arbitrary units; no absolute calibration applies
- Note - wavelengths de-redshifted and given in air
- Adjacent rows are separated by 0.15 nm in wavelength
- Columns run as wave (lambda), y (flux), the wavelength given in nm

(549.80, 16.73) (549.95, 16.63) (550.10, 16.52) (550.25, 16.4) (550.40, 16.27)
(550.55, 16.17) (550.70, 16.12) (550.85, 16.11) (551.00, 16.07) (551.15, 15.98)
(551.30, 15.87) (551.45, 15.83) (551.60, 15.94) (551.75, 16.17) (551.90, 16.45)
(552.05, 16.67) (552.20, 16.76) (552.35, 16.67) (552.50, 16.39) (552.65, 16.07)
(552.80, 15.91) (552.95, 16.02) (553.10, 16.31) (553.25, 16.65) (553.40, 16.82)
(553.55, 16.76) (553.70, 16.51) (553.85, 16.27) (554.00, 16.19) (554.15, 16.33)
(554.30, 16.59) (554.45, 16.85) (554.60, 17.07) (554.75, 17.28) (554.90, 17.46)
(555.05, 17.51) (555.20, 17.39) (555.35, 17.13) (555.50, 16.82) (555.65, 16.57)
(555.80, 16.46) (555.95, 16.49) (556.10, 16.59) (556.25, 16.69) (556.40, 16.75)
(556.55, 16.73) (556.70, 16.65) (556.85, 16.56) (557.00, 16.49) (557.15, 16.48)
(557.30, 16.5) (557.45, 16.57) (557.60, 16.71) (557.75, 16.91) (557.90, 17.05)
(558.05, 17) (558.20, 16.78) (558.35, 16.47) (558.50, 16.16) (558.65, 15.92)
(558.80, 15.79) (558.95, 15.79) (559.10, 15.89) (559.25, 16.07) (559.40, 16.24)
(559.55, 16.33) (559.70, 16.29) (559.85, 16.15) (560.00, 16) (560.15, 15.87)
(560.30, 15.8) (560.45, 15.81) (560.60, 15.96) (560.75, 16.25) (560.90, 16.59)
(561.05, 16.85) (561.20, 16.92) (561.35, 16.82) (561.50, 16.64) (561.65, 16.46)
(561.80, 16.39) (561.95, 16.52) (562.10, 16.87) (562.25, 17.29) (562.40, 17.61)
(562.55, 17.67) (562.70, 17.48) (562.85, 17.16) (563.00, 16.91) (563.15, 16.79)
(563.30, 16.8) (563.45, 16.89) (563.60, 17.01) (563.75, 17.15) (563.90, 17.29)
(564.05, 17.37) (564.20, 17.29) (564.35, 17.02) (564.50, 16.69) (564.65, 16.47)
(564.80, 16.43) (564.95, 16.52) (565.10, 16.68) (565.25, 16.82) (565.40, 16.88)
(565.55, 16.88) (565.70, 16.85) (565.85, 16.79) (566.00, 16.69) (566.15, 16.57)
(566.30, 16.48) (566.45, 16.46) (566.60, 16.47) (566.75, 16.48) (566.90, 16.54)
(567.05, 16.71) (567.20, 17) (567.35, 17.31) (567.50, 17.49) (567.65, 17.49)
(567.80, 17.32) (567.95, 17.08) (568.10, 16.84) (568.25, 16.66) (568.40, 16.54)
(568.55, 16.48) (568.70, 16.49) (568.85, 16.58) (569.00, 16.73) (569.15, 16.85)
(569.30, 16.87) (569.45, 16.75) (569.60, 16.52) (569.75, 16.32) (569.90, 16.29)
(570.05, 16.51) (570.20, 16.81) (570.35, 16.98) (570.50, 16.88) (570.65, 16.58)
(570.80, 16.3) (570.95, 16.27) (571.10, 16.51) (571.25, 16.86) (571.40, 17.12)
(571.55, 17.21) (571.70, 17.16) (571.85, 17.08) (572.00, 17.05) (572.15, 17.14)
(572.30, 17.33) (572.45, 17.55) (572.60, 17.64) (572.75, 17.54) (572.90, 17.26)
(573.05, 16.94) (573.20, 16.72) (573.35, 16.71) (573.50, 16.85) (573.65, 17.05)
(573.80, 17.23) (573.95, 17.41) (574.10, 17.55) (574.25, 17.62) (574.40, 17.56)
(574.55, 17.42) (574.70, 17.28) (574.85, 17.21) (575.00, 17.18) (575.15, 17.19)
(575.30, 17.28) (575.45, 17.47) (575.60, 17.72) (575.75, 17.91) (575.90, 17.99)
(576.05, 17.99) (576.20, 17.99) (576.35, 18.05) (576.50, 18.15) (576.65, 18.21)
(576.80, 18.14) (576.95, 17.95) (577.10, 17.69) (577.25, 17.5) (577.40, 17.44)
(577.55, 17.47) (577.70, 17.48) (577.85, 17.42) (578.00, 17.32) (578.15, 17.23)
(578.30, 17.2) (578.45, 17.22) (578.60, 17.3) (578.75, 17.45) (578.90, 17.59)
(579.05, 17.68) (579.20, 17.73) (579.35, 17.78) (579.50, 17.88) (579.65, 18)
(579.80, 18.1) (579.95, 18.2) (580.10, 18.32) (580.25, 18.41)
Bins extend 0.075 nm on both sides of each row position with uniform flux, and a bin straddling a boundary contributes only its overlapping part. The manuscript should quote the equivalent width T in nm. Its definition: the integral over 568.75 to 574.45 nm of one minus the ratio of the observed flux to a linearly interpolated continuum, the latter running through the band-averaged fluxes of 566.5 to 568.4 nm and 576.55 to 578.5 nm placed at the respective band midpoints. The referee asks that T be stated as 0.08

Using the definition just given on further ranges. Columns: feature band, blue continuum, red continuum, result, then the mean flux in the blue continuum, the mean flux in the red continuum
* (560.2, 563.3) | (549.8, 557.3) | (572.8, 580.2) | 0.029 nm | 16.5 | 17.6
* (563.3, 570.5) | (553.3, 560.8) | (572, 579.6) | 0.098 nm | 16.5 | 17.5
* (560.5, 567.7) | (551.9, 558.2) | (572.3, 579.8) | 0.082 nm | 16.7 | 17.5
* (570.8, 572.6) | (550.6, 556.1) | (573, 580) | 0.032 nm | 16.5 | 17.5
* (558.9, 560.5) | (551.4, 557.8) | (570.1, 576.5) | 0.071 nm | 16.6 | 17.2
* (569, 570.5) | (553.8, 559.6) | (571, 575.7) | 0.037 nm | 16.6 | 17.2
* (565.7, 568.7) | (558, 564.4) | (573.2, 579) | 0.029 nm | 16.6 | 17.5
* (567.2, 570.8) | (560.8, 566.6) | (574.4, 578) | 0.084 nm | 16.9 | 17.6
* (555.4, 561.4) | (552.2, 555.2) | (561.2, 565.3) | 0.128 nm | 16.6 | 16.9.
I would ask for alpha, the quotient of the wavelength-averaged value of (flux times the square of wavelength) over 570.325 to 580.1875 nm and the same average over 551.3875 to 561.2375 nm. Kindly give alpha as 1.1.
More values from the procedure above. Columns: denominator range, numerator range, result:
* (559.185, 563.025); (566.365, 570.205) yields 1.04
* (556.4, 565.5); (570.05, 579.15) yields 1.09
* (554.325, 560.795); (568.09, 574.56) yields 1.08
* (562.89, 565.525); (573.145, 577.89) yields 1.08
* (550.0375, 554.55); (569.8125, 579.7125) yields 1.15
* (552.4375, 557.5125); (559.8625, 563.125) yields 1.02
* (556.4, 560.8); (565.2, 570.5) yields 1.06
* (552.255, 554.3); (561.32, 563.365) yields 1.07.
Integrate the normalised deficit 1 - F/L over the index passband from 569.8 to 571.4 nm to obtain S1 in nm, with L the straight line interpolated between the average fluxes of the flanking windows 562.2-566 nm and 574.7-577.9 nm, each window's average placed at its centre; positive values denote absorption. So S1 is 0.07 nm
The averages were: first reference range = 17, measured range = 16.6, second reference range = 17.7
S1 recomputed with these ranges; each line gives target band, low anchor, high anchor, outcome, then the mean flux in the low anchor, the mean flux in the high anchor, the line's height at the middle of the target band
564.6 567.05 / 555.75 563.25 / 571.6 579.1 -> 0.040 nm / 16.5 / 17.4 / 16.9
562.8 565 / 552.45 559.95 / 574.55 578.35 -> 0.004 nm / 16.5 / 17.6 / 17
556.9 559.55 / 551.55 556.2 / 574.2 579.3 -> 0.064 nm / 16.6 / 17.6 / 16.8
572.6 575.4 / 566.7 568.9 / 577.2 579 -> -0.008 nm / 16.9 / 17.4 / 17.2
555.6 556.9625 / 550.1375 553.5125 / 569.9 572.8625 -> -0.015 nm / 16.3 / 17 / 16.4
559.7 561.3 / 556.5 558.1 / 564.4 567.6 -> 0.045 nm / 16.7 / 16.7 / 16.7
